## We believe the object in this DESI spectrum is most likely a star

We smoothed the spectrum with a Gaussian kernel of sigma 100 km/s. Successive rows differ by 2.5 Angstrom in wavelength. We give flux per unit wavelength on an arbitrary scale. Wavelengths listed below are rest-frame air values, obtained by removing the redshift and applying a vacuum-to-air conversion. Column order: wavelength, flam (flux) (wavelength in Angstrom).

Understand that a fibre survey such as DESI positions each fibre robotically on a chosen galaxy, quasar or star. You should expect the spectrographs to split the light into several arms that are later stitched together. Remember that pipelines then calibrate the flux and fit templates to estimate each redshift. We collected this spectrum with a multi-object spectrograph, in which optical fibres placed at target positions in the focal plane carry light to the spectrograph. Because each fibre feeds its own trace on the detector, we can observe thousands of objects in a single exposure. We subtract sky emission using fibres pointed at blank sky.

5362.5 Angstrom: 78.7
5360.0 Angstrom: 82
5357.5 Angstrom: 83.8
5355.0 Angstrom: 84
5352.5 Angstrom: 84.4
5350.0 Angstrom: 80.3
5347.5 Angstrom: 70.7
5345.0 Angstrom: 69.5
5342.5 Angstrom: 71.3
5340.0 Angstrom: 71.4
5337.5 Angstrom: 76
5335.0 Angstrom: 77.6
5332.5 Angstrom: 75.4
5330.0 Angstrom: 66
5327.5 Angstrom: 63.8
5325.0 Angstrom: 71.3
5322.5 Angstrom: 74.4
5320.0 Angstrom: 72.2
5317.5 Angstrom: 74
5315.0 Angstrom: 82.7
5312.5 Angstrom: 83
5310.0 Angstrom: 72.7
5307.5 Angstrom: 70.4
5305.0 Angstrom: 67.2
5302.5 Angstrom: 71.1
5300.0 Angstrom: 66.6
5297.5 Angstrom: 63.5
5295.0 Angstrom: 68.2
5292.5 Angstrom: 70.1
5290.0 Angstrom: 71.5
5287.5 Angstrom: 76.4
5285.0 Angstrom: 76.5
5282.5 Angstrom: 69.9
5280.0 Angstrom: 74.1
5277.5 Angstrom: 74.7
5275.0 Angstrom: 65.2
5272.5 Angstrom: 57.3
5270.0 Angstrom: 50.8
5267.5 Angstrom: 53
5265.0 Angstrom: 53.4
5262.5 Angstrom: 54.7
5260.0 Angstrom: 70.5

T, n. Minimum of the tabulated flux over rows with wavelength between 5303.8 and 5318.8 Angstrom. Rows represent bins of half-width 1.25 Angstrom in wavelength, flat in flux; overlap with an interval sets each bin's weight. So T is 67.2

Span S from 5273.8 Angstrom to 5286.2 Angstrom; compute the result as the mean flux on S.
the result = 72.1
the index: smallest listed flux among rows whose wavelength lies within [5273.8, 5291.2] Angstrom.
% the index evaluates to 65.2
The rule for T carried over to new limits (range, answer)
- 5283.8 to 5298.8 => 63.5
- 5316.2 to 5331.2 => 63.8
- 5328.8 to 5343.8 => 66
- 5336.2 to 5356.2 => 69.5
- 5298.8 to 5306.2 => 66.6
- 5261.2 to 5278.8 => 50.8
